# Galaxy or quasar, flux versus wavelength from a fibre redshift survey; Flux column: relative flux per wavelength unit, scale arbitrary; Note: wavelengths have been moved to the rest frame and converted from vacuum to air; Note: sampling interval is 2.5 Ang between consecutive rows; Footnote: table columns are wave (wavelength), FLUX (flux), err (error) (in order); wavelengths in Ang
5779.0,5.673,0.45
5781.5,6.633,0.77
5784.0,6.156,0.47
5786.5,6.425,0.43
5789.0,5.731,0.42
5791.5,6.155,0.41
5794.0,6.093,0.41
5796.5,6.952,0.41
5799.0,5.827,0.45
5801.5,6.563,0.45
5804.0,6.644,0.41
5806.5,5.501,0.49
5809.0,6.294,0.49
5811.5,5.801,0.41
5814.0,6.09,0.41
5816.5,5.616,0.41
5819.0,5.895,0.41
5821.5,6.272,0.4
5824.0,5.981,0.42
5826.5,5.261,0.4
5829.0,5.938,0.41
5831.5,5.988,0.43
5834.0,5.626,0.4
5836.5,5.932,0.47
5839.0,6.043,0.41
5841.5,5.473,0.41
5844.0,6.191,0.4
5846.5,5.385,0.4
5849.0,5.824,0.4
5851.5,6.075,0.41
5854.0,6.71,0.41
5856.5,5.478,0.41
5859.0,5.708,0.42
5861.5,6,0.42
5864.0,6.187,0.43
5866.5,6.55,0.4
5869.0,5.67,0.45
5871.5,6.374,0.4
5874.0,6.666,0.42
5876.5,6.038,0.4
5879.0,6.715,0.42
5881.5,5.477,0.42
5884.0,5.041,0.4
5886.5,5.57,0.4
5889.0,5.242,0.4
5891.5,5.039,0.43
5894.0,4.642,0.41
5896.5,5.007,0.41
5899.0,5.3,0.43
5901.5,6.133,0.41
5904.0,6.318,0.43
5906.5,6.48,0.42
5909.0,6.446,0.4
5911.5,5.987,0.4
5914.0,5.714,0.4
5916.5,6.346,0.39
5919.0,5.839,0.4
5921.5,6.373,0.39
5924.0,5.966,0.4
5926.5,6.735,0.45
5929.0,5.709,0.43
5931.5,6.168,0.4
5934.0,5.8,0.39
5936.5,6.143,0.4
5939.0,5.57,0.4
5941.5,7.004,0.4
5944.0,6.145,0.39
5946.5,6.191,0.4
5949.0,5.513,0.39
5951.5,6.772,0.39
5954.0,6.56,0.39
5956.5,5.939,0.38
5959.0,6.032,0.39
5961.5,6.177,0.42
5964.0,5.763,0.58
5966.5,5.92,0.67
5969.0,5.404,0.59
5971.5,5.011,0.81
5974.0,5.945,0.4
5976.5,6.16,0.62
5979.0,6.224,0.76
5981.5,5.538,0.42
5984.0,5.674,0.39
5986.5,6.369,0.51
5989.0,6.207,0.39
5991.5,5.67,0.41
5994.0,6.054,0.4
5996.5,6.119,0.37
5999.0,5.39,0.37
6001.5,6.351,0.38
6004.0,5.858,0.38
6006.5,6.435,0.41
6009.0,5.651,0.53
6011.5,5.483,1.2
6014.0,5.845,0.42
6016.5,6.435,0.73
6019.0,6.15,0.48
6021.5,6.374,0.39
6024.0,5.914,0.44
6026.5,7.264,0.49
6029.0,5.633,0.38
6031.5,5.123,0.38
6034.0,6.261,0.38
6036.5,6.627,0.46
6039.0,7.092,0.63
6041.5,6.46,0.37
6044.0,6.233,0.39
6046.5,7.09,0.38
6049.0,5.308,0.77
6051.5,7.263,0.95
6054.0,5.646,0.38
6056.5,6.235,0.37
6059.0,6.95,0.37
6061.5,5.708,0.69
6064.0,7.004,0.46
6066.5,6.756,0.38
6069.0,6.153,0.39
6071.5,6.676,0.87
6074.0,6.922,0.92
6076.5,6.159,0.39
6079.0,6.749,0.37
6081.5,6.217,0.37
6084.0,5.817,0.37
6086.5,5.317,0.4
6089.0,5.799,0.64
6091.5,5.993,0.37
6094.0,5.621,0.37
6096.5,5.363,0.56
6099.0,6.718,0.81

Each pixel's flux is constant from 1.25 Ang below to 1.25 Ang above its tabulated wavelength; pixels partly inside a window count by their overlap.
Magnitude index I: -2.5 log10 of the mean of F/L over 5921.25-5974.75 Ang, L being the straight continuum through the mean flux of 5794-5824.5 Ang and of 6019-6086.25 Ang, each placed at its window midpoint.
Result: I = 0.04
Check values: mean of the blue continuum 6.12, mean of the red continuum 6.35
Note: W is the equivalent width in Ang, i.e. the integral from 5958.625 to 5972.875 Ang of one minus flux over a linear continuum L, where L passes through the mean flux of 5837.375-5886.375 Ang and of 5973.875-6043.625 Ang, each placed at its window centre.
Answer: 0.83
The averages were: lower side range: 5.97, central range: 5.7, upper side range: 6.09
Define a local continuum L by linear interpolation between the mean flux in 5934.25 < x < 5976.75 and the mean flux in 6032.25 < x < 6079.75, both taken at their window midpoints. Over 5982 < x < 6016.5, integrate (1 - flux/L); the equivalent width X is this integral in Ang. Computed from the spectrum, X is 1.5 Ang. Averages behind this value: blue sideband 6.01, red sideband 6.47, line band 5.94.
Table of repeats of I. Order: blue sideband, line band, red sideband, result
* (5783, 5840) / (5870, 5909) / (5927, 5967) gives 0.058 mag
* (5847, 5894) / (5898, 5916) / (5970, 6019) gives -0.035 mag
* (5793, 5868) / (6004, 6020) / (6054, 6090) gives 0.042 mag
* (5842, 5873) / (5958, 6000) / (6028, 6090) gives 0.057 mag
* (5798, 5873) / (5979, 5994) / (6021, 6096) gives 0.043 mag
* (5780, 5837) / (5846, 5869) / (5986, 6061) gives 0.017 mag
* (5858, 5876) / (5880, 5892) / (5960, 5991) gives 0.151 mag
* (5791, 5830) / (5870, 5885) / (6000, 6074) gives 0.011 mag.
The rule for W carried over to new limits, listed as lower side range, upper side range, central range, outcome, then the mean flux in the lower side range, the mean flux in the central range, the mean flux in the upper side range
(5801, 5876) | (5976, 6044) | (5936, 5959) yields -0.6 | 5.99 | 6.2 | 6.09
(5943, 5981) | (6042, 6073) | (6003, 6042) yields 0.6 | 5.97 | 6.16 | 6.42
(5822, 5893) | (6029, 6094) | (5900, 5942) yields -1.0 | 5.86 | 6.14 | 6.28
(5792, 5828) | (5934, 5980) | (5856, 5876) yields -0.2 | 6.06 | 6.1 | 6.02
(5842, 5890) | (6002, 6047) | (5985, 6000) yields 0.4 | 5.94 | 5.97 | 6.21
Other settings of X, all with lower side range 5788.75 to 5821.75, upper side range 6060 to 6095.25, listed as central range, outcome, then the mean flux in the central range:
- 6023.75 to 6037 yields 0.1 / 6.13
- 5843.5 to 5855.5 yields 0.2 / 6.02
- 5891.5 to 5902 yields 1.6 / 5.18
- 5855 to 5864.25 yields 0.5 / 5.83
